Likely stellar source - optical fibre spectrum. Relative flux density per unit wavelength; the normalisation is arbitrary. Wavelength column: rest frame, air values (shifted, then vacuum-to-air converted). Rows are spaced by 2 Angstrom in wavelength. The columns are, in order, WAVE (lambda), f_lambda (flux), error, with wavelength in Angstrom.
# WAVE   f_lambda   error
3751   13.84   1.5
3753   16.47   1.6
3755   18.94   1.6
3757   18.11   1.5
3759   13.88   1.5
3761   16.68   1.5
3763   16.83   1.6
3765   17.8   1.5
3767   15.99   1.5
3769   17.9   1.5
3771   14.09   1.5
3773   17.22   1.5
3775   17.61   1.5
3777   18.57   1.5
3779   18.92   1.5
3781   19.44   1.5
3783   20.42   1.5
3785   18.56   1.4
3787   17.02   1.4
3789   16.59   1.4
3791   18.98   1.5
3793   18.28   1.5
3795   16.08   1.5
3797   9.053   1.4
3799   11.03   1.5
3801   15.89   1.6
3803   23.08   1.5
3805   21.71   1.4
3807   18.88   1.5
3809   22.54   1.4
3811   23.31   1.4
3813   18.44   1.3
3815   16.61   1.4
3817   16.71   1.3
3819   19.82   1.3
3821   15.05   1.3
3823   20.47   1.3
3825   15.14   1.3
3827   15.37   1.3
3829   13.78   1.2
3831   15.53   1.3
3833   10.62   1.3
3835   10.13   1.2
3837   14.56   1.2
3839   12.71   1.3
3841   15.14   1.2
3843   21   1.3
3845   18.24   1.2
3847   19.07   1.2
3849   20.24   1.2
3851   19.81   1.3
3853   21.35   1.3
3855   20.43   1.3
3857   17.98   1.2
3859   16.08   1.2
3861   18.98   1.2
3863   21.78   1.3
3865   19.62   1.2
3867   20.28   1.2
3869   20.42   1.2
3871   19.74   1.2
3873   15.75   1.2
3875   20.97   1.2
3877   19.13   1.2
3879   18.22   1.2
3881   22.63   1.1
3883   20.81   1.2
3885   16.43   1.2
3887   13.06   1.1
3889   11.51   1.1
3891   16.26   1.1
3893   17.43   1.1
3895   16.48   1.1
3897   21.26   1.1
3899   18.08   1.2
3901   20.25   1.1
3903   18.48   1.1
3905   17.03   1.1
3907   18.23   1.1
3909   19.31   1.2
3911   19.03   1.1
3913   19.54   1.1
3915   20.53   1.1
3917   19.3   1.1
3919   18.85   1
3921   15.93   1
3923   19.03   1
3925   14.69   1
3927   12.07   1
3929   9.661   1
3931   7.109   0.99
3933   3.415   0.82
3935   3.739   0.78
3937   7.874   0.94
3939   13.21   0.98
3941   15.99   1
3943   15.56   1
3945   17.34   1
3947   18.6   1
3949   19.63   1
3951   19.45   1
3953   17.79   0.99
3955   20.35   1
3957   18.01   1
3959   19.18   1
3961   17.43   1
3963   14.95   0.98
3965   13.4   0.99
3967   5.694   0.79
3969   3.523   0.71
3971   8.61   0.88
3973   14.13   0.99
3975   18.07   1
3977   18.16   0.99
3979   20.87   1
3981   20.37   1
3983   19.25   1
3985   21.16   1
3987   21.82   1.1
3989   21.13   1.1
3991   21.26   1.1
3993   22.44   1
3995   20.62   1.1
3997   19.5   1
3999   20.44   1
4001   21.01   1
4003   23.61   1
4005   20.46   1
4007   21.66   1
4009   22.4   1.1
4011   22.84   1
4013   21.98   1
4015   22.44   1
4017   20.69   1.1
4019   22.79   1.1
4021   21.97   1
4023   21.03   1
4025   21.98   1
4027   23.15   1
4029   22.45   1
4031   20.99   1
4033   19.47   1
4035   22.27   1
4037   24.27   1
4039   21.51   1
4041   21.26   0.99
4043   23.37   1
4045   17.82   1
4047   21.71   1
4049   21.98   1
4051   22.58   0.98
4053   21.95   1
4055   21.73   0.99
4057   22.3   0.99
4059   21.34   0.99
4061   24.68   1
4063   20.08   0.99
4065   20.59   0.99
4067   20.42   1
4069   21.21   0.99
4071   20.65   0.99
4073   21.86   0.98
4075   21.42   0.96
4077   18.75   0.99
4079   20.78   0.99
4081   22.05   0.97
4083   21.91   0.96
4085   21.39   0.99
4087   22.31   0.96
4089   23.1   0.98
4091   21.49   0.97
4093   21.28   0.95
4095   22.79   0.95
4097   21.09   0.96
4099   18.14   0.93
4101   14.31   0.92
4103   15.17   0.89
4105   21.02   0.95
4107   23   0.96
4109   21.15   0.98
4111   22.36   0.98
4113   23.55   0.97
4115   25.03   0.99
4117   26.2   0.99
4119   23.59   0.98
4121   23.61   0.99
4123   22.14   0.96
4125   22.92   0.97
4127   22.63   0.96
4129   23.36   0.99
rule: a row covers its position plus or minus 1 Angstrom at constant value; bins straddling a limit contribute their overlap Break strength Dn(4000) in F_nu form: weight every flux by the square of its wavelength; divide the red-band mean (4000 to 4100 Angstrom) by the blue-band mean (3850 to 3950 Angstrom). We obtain 1.4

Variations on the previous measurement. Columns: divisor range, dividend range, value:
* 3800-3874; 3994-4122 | 1.34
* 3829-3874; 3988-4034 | 1.33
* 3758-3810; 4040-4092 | 1.42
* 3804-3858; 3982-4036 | 1.34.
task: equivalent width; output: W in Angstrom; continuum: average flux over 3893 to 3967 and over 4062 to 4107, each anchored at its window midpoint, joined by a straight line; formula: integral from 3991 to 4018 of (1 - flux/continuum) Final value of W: -4.9 Angstrom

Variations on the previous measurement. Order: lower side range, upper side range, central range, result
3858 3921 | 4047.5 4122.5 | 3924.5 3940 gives 8.40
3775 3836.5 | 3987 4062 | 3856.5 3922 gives 1.56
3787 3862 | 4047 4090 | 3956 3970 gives 4.63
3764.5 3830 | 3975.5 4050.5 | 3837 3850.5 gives 0.62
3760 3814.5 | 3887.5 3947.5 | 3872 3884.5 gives -2.54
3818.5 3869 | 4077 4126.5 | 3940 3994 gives 6.19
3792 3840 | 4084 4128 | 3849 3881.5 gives -4.12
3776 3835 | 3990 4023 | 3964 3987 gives 6.41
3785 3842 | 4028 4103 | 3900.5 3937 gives 6.65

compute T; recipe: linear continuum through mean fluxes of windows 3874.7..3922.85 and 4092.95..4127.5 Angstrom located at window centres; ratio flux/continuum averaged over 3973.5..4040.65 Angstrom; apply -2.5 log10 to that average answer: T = -0.07 mag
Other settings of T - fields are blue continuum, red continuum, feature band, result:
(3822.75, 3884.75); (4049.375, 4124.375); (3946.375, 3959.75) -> 0.025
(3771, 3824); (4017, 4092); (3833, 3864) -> 0.068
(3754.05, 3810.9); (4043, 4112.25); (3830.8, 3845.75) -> 0.240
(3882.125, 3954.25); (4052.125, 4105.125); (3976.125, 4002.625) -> -0.144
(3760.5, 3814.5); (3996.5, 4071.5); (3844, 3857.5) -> -0.048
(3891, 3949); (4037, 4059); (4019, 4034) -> -0.049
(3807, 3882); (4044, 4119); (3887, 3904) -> 0.095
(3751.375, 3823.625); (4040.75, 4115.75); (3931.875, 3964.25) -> 0.286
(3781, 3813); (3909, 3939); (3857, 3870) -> -0.219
